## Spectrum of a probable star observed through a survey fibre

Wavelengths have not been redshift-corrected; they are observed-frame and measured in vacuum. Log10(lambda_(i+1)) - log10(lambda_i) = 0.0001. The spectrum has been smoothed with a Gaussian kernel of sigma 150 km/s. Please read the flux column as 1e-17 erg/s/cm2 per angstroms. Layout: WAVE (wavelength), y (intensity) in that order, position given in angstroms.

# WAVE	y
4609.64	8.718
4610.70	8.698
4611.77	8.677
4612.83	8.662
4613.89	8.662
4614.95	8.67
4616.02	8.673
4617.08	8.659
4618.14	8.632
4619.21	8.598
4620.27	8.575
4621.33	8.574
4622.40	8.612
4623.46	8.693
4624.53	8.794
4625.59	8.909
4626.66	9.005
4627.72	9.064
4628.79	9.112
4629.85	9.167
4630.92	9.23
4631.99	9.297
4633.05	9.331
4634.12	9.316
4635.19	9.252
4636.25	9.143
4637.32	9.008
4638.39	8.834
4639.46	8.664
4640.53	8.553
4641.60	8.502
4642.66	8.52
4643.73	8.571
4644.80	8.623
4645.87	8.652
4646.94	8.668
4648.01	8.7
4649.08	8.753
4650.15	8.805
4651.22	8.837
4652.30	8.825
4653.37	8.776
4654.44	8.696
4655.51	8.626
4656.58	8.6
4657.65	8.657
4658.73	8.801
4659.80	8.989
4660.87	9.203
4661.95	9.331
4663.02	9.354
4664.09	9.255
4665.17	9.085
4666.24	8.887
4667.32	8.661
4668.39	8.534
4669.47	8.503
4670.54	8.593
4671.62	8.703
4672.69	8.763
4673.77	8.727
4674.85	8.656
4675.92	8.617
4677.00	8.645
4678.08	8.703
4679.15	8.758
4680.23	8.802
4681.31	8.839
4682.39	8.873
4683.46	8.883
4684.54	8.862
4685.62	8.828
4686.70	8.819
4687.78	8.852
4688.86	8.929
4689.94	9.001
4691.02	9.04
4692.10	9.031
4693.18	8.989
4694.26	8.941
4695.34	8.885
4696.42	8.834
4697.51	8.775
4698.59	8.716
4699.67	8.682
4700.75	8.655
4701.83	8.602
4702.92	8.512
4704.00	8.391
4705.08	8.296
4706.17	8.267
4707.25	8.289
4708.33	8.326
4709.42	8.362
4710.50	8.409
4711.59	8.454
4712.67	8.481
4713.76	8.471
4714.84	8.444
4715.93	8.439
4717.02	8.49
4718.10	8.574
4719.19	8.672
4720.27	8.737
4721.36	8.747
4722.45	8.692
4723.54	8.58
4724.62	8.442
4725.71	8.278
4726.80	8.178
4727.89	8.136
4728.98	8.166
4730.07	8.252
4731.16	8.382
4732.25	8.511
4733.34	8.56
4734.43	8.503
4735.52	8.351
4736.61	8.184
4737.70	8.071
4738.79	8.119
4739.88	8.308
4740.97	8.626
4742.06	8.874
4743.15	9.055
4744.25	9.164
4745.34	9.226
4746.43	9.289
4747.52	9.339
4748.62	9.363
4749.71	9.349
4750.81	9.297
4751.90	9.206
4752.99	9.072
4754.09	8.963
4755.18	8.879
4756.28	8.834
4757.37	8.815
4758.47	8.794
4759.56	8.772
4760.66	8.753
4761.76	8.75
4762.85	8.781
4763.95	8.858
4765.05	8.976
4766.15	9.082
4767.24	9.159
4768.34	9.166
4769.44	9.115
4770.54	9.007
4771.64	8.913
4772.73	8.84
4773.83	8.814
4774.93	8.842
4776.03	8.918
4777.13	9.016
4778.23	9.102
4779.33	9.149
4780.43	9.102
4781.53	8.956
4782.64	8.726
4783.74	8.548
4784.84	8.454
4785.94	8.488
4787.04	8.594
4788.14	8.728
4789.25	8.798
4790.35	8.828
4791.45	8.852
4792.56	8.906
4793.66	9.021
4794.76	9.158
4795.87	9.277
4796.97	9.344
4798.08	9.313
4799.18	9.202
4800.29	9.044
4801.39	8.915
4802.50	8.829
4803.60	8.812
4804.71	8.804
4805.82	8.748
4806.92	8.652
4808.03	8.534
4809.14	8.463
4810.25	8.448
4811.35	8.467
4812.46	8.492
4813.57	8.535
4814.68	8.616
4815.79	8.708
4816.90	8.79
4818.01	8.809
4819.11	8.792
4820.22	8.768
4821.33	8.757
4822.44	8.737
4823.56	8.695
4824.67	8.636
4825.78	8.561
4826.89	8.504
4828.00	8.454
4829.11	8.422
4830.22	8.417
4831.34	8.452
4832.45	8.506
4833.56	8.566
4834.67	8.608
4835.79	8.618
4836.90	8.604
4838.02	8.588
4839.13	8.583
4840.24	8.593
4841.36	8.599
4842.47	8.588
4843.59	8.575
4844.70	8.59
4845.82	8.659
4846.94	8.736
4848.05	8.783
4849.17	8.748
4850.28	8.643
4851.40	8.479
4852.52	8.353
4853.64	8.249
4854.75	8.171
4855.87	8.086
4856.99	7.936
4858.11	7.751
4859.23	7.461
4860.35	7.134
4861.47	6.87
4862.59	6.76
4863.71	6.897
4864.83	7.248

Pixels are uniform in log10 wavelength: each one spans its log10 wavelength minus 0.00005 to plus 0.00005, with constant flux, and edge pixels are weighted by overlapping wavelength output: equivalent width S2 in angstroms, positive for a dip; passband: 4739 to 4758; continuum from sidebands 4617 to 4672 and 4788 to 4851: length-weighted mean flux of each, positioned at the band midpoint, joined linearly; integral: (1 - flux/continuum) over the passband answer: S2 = -0.6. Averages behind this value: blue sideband 8.84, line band 9.02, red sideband 8.72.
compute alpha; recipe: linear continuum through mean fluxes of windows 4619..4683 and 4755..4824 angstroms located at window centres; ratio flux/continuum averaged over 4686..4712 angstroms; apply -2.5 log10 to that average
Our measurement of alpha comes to 0.021 mag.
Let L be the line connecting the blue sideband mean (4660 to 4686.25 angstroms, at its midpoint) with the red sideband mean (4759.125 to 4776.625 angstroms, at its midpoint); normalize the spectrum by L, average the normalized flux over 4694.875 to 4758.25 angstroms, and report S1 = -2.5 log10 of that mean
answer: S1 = 0.032 mag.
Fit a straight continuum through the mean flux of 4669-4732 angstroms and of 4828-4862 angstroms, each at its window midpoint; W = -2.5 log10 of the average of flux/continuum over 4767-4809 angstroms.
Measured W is -0.06 mag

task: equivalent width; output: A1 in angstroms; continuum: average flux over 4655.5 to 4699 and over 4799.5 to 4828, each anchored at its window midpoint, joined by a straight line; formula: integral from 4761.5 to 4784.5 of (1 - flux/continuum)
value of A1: -0.6 angstroms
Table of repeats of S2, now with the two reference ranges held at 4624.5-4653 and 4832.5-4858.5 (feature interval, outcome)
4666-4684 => 0.2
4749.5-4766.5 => -0.5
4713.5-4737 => 0.7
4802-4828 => -0.3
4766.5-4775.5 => -0.4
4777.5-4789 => -0.2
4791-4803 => -0.7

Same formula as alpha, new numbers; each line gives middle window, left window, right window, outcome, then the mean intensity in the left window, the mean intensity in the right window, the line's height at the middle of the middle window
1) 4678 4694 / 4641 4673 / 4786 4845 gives -0.01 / 8.78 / 8.71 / 8.77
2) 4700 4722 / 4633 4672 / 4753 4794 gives 0.05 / 8.83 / 8.87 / 8.85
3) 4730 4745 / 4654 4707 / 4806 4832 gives 0.02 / 8.79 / 8.6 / 8.71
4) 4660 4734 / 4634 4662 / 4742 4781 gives 0.03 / 8.79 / 9.02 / 8.89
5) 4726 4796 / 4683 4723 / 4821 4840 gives -0.02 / 8.66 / 8.57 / 8.62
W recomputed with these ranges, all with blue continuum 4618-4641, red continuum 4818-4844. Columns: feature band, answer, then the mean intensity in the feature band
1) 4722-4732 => 0.05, 8.34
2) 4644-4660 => 0.02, 8.72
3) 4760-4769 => -0.03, 8.93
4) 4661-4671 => -0.01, 8.92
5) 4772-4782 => -0.04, 8.98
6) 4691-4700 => -0.01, 8.87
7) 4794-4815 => -0.02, 8.83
